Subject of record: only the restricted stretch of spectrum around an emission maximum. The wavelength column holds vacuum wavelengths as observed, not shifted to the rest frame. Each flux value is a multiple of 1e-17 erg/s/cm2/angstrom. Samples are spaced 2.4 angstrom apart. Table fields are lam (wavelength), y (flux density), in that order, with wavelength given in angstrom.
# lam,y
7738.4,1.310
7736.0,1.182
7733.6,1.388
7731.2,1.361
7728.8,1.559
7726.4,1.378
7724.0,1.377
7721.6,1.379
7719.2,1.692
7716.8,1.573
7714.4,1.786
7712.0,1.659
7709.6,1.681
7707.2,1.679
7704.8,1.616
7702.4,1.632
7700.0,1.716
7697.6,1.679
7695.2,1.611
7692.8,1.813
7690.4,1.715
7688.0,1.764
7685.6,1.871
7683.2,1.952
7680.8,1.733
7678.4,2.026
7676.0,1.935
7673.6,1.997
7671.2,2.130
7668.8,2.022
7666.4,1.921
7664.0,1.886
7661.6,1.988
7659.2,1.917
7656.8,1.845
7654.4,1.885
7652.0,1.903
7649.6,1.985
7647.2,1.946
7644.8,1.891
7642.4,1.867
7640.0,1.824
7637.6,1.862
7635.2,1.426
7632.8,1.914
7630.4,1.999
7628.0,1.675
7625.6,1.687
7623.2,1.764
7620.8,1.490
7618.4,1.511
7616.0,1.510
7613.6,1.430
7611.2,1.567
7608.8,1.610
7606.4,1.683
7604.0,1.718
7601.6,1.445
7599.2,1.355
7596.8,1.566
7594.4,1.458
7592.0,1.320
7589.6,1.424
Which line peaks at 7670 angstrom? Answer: Mg II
